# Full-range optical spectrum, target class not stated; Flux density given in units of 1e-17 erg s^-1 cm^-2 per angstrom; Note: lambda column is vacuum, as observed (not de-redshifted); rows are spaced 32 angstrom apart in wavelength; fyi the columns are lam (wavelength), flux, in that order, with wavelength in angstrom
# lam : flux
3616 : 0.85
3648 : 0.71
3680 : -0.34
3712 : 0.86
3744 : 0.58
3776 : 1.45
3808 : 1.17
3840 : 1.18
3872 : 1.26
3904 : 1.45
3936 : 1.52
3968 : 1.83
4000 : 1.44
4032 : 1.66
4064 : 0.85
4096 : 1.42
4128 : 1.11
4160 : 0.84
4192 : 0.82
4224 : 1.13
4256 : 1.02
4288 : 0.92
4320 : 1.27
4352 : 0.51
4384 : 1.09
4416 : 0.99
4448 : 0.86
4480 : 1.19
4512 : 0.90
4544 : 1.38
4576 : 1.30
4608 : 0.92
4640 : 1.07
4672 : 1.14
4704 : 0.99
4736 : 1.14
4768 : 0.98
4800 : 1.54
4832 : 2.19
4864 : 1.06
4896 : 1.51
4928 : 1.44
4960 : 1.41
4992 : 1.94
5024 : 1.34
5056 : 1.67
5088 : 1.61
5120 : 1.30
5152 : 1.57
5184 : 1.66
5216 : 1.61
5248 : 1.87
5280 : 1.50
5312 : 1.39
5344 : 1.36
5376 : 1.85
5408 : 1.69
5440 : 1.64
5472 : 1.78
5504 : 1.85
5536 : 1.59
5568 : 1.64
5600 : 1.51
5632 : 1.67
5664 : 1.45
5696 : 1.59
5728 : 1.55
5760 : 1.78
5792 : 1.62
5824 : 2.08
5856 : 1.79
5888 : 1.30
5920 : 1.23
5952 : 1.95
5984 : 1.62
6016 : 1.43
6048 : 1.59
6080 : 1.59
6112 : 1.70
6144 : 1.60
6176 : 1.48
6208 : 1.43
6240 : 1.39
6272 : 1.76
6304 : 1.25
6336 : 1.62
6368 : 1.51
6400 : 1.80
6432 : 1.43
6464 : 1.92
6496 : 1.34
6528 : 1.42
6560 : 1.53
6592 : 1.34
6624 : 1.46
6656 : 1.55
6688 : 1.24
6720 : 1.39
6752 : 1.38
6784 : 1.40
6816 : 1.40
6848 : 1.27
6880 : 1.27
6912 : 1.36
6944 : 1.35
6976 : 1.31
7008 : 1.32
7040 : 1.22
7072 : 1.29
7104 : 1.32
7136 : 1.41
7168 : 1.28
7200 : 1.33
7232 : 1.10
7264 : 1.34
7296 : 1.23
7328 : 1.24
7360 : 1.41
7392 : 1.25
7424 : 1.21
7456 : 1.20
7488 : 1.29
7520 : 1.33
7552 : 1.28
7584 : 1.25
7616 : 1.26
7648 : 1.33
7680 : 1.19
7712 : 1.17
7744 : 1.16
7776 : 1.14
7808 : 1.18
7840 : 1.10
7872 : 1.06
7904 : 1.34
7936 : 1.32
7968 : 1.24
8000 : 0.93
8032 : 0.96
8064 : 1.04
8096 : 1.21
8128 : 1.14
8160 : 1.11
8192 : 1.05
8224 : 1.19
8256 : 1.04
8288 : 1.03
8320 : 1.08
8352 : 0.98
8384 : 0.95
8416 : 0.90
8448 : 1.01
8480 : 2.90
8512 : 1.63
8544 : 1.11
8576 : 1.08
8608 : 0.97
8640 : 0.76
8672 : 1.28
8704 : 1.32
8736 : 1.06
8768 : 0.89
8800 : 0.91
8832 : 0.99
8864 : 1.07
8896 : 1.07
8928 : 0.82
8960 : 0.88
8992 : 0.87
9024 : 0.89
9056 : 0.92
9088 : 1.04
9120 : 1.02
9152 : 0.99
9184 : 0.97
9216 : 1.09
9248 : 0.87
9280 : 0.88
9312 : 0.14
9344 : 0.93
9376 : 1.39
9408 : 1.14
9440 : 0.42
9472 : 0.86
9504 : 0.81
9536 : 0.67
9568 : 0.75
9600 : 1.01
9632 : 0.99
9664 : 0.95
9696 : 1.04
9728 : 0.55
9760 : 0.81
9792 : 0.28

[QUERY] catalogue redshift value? 0.29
